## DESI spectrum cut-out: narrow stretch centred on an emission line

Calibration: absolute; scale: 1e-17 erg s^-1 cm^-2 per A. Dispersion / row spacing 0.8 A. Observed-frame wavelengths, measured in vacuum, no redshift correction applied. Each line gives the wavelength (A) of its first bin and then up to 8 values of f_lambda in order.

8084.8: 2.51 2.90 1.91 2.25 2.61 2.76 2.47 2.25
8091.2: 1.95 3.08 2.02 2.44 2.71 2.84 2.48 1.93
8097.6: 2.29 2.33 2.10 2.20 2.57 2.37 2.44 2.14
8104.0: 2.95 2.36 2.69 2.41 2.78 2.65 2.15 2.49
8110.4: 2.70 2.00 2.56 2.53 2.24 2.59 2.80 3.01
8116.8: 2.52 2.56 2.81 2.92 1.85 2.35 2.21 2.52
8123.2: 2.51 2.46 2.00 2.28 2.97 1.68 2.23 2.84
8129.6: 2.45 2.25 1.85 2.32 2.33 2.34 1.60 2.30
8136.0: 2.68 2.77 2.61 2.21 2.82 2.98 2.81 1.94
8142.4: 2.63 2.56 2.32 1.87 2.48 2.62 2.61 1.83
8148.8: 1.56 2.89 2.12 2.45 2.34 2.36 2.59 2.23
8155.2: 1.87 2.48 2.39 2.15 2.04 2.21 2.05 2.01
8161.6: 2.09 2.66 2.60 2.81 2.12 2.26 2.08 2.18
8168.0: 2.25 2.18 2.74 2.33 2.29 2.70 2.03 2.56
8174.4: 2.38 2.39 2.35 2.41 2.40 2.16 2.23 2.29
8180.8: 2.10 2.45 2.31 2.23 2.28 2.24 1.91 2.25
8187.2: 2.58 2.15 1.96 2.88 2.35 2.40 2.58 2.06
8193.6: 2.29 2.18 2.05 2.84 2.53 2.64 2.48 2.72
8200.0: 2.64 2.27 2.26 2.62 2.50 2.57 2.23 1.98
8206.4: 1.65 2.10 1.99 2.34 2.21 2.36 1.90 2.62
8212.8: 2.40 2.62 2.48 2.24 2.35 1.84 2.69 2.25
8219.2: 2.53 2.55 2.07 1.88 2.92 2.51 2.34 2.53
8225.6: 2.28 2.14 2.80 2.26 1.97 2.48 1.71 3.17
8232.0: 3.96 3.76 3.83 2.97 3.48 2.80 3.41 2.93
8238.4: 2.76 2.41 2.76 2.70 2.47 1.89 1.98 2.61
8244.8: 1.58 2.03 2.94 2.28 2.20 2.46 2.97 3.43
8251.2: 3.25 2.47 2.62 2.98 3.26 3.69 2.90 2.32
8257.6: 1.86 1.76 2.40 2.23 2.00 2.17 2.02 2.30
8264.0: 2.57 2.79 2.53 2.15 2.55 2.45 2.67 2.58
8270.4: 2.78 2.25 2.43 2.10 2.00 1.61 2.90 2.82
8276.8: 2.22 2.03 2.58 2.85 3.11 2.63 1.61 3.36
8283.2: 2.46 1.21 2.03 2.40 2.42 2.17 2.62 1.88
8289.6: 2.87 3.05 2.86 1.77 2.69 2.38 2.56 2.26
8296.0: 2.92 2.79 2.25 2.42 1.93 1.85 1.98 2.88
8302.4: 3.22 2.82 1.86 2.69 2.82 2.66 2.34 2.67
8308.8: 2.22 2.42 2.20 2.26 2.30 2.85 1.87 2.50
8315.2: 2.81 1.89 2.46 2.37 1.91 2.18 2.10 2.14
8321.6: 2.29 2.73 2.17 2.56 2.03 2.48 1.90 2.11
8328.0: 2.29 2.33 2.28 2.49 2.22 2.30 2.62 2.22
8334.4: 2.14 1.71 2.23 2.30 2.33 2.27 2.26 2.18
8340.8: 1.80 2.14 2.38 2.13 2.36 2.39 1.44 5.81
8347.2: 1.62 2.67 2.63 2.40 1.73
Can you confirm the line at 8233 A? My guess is [S II]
